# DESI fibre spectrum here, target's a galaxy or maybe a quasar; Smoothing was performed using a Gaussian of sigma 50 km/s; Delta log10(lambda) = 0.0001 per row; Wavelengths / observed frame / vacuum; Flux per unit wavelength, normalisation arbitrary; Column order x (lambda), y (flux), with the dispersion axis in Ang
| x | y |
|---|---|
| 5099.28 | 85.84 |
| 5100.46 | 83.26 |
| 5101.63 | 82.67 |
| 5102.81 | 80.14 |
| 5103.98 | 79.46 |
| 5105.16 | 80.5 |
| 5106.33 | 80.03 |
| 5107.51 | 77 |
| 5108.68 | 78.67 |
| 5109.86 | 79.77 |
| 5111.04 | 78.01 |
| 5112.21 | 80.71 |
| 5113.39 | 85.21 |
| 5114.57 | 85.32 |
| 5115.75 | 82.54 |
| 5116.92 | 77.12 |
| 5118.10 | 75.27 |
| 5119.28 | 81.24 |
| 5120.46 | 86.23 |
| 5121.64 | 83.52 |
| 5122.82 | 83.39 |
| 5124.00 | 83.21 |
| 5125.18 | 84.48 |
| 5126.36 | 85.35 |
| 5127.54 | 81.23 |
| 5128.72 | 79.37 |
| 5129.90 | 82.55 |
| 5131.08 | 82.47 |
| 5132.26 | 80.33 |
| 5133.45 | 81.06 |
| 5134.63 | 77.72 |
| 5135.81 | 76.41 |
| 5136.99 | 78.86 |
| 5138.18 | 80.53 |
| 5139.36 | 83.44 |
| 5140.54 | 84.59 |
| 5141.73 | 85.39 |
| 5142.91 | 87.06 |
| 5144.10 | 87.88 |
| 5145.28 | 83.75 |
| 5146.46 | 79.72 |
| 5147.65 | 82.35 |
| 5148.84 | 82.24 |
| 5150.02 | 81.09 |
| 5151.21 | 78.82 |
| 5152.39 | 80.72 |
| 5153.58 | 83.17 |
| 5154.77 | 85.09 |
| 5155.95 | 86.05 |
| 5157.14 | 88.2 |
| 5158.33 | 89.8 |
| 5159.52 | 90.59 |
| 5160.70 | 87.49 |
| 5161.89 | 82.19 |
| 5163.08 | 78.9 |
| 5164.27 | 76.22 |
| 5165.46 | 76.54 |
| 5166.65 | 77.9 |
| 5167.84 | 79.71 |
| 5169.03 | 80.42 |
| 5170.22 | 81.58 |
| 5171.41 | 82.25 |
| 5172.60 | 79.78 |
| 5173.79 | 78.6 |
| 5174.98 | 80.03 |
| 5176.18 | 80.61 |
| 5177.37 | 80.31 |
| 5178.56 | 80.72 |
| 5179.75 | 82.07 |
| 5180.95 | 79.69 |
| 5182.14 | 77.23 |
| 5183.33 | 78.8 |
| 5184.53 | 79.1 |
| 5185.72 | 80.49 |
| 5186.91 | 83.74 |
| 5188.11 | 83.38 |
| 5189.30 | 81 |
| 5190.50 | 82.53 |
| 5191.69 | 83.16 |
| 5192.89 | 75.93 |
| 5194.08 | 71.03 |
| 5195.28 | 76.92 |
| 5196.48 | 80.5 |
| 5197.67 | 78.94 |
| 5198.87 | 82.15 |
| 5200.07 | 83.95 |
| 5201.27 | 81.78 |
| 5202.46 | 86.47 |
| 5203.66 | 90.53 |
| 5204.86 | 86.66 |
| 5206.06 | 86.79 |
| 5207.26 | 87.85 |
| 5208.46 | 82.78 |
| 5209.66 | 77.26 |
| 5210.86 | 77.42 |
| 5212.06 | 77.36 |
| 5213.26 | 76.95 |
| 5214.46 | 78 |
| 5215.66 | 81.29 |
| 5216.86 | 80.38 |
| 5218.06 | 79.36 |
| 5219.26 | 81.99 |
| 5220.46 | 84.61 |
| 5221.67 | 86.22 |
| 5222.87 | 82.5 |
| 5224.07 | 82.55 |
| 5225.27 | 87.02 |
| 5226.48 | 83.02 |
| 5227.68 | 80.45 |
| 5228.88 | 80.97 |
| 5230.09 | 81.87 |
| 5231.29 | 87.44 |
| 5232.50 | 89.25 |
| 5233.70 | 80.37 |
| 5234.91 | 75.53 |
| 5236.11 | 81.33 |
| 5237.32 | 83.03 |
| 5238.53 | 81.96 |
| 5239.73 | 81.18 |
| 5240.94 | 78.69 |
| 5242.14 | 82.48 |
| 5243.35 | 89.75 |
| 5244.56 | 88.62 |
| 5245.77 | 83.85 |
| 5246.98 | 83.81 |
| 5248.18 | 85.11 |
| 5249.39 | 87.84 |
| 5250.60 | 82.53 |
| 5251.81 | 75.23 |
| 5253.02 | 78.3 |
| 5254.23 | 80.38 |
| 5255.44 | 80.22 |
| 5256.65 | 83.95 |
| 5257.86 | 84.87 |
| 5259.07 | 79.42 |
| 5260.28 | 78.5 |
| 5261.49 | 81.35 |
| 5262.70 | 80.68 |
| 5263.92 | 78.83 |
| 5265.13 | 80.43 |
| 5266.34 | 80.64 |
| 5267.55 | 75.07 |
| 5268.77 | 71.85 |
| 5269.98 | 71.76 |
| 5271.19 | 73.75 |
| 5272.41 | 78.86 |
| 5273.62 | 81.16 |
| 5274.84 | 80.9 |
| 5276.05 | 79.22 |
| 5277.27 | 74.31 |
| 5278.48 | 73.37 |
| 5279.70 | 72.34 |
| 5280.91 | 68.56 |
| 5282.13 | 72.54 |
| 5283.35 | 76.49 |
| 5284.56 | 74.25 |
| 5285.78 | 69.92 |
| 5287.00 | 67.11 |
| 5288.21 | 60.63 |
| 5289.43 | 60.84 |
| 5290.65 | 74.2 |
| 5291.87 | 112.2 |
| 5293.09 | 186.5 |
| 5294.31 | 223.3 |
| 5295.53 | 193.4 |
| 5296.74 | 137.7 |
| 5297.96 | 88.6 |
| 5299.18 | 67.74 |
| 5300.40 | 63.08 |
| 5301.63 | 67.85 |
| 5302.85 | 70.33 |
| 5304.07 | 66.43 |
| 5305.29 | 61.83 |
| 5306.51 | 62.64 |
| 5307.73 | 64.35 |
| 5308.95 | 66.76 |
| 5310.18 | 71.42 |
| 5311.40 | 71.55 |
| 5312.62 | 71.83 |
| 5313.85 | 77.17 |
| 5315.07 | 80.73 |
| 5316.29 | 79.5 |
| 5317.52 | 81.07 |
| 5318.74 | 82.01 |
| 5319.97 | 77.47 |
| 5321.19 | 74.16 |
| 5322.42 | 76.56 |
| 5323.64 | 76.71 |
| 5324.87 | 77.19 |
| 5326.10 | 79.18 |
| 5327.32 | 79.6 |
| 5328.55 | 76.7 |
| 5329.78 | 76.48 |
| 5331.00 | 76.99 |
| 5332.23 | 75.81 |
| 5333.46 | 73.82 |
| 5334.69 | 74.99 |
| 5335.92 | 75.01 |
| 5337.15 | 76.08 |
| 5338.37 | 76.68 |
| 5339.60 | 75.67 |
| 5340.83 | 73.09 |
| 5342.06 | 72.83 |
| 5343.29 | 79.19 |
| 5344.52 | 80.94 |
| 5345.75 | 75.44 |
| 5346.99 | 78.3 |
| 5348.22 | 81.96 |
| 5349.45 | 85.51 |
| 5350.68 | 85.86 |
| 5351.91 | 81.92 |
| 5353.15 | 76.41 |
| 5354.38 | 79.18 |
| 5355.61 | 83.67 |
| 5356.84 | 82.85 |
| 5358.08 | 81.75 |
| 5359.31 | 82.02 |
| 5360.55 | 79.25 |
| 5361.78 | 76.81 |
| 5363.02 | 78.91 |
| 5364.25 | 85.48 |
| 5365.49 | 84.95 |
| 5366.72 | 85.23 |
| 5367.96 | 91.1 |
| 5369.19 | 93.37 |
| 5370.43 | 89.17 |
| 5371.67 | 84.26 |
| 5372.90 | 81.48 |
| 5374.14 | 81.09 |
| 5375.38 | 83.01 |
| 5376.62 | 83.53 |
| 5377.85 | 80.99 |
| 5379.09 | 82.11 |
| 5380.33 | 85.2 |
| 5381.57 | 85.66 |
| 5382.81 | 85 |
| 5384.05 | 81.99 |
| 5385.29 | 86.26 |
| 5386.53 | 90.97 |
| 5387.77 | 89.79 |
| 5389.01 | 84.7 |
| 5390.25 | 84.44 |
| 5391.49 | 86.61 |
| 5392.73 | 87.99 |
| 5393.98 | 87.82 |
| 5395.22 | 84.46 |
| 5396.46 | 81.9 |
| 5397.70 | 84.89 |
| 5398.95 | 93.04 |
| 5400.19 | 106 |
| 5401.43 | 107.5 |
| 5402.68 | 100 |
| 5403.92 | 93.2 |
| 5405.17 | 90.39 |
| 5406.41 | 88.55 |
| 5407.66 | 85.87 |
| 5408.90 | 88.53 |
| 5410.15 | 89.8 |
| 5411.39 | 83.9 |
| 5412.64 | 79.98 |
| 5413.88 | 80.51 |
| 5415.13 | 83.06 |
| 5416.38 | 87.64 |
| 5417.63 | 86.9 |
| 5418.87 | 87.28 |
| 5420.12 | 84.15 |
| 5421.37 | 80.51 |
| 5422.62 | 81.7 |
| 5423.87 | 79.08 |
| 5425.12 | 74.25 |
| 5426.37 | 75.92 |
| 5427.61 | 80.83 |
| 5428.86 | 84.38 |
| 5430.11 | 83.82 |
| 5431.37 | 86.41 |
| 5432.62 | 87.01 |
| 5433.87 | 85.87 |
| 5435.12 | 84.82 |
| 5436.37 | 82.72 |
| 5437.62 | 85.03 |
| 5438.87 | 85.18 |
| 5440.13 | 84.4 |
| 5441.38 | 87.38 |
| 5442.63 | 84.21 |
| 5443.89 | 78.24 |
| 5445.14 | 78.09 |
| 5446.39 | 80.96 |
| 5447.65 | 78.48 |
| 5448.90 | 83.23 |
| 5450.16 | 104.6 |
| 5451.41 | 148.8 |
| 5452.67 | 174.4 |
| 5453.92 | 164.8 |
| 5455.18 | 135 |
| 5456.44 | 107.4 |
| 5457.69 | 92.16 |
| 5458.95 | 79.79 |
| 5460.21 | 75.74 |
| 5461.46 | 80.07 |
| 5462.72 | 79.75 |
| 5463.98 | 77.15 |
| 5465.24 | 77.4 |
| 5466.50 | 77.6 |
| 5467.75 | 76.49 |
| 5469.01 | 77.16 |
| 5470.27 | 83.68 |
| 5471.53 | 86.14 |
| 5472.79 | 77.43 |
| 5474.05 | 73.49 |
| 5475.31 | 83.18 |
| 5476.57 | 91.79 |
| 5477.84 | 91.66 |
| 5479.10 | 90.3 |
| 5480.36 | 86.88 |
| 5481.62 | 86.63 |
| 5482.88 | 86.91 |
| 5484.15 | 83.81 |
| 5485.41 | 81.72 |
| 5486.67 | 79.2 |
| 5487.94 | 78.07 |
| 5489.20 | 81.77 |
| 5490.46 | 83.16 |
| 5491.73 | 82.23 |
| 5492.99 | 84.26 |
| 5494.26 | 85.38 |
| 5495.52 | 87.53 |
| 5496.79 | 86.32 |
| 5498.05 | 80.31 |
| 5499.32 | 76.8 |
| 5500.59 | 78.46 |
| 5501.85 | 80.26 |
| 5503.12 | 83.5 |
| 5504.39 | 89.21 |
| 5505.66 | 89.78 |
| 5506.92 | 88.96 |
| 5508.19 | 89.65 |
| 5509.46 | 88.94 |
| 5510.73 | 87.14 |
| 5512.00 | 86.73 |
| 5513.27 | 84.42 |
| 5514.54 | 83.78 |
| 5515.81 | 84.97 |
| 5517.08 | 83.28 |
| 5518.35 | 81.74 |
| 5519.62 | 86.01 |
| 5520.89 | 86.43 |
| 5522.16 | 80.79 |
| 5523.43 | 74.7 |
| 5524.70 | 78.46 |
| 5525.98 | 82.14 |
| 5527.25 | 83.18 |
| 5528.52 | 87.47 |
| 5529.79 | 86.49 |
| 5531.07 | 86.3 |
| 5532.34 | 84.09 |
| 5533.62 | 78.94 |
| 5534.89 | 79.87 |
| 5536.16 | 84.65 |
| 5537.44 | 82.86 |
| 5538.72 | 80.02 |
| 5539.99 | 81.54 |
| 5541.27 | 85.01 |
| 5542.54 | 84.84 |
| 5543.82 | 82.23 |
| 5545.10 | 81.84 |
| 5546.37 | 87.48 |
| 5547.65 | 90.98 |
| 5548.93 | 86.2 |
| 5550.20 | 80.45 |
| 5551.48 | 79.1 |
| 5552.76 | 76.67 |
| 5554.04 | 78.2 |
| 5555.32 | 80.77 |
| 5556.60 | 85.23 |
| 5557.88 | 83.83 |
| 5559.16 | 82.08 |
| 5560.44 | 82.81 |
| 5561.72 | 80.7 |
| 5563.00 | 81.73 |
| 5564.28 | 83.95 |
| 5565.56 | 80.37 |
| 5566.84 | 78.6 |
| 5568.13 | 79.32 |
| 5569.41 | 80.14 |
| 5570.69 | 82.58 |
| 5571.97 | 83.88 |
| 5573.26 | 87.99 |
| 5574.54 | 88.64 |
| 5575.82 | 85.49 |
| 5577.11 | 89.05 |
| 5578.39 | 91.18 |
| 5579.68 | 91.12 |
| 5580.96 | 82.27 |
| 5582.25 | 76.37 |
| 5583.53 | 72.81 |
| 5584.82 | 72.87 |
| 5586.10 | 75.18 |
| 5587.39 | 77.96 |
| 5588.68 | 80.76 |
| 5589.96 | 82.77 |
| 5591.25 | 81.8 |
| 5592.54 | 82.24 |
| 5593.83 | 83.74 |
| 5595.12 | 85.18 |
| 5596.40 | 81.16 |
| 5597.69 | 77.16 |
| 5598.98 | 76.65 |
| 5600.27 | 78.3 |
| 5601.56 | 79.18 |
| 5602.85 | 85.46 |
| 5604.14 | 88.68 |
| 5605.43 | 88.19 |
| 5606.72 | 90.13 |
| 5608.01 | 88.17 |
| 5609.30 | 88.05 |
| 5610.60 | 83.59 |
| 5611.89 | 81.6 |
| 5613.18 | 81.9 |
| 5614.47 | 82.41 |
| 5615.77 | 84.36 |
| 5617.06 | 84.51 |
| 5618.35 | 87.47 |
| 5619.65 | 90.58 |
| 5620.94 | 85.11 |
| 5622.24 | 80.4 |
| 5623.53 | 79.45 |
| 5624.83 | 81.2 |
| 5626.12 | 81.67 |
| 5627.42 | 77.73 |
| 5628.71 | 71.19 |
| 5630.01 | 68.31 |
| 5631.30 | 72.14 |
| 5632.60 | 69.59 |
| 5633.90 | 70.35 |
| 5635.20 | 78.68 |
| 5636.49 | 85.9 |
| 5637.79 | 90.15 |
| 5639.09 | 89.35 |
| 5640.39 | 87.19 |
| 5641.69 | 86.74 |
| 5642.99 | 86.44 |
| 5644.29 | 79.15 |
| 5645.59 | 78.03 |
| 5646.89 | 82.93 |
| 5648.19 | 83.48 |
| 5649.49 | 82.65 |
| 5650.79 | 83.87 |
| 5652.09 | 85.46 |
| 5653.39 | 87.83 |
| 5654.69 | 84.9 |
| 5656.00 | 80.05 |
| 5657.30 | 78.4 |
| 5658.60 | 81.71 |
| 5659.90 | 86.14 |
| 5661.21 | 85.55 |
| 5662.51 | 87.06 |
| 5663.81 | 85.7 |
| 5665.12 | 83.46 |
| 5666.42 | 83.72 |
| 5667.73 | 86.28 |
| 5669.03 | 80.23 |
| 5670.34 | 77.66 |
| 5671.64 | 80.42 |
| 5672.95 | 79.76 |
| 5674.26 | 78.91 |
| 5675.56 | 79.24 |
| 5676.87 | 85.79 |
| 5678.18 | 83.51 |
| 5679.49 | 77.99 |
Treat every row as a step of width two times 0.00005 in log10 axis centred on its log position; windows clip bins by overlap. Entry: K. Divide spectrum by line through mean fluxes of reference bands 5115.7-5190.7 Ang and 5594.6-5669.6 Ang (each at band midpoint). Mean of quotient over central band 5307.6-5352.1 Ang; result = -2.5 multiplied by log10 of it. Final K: 0.07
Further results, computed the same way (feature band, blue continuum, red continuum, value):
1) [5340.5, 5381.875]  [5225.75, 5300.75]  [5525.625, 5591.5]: 0.034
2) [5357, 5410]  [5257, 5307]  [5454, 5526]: -0.019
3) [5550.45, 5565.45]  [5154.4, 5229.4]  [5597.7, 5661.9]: 0.013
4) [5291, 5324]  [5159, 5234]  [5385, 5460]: -0.058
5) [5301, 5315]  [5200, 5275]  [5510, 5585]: 0.189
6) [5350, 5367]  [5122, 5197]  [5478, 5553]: 0.015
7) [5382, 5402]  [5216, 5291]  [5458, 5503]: -0.101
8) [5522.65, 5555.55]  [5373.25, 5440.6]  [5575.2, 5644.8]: 0.011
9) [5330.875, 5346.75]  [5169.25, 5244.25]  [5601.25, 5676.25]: 0.083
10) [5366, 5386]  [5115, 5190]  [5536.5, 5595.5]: -0.038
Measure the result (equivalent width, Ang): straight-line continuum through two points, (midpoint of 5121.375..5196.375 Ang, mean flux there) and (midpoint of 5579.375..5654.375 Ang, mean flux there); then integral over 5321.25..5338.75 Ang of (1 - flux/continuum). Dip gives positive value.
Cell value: 1.1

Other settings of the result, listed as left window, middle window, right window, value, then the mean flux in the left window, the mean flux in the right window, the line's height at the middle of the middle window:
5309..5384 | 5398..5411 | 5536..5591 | -2.16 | 79.8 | 82.4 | 80.5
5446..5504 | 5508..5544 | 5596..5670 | 1.53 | 89.6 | 82.5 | 87.3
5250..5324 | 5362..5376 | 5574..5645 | -0.44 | 82.6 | 82.1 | 82.5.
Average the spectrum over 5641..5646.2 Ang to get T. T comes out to 82.6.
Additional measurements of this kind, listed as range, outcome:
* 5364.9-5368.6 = 87.3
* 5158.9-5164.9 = 83.1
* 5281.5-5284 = 74.4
